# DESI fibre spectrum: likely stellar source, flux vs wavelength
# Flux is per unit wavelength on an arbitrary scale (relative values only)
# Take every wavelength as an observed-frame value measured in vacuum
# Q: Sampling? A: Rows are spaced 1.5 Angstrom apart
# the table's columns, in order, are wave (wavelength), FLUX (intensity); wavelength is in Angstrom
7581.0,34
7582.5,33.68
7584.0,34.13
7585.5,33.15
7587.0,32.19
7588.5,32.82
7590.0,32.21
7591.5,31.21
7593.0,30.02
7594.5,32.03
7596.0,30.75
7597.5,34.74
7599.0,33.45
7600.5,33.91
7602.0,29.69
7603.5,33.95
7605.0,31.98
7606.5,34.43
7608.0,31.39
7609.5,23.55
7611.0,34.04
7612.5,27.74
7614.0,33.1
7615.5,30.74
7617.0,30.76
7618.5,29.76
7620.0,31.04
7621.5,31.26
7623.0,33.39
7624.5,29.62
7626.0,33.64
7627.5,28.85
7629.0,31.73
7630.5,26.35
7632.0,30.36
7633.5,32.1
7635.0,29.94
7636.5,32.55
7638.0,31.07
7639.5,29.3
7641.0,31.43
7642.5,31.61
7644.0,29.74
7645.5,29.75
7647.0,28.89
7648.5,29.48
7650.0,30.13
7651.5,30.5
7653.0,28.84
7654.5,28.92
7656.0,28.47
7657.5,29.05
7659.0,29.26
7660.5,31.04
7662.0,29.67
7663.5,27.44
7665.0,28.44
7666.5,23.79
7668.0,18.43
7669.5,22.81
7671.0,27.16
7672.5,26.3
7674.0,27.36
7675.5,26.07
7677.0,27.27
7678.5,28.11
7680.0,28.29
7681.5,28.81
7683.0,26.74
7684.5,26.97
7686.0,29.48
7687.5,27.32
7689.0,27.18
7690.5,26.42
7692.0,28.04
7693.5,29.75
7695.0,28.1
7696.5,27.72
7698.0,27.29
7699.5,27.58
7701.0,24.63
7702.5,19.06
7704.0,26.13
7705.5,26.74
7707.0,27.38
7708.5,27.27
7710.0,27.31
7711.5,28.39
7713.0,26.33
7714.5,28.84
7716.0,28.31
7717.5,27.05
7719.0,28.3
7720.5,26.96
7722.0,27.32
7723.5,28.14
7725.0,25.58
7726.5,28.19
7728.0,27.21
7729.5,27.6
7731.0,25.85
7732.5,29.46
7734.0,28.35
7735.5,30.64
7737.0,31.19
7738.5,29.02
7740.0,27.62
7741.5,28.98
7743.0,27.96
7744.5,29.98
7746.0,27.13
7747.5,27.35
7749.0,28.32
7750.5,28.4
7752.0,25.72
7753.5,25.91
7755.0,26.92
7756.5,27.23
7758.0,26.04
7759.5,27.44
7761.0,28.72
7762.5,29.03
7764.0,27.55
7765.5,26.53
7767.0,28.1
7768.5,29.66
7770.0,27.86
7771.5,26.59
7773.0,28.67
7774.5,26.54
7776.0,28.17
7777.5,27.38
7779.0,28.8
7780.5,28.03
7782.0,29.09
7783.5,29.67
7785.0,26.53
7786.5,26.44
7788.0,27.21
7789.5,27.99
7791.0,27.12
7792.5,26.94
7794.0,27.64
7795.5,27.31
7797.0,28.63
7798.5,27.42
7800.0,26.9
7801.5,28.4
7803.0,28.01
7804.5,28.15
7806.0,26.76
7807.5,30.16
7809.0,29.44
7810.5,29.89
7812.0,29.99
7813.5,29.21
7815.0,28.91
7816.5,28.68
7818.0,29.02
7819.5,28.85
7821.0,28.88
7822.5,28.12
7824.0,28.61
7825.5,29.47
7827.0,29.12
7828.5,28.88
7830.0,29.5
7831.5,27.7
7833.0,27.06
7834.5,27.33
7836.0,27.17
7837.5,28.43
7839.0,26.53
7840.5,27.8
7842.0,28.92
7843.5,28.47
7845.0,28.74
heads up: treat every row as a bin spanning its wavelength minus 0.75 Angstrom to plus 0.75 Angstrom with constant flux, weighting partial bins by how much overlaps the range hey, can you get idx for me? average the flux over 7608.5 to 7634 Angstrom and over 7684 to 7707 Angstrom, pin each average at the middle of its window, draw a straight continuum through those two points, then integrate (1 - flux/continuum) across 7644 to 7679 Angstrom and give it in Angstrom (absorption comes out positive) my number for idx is 1.0 Angstrom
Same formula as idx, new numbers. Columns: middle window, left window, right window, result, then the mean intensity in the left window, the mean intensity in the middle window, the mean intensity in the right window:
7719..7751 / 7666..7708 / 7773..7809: -1.2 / 26.5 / 28.2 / 27.8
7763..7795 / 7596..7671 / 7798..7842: 1.2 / 30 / 27.7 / 28.4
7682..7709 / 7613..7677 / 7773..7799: 1.7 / 29.3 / 26.9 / 27.7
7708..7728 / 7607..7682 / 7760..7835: 0.8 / 29.2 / 27.5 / 28.2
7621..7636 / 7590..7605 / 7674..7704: -0.1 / 32.2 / 30.7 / 27.1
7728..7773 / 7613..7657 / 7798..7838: 1.9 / 30.4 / 28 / 28.5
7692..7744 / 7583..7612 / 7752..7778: 2.2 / 32.1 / 27.6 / 27.5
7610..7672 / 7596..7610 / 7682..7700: 1.3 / 32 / 29.5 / 27.7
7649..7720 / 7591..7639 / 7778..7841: 6.6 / 31.2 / 27.3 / 28.2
